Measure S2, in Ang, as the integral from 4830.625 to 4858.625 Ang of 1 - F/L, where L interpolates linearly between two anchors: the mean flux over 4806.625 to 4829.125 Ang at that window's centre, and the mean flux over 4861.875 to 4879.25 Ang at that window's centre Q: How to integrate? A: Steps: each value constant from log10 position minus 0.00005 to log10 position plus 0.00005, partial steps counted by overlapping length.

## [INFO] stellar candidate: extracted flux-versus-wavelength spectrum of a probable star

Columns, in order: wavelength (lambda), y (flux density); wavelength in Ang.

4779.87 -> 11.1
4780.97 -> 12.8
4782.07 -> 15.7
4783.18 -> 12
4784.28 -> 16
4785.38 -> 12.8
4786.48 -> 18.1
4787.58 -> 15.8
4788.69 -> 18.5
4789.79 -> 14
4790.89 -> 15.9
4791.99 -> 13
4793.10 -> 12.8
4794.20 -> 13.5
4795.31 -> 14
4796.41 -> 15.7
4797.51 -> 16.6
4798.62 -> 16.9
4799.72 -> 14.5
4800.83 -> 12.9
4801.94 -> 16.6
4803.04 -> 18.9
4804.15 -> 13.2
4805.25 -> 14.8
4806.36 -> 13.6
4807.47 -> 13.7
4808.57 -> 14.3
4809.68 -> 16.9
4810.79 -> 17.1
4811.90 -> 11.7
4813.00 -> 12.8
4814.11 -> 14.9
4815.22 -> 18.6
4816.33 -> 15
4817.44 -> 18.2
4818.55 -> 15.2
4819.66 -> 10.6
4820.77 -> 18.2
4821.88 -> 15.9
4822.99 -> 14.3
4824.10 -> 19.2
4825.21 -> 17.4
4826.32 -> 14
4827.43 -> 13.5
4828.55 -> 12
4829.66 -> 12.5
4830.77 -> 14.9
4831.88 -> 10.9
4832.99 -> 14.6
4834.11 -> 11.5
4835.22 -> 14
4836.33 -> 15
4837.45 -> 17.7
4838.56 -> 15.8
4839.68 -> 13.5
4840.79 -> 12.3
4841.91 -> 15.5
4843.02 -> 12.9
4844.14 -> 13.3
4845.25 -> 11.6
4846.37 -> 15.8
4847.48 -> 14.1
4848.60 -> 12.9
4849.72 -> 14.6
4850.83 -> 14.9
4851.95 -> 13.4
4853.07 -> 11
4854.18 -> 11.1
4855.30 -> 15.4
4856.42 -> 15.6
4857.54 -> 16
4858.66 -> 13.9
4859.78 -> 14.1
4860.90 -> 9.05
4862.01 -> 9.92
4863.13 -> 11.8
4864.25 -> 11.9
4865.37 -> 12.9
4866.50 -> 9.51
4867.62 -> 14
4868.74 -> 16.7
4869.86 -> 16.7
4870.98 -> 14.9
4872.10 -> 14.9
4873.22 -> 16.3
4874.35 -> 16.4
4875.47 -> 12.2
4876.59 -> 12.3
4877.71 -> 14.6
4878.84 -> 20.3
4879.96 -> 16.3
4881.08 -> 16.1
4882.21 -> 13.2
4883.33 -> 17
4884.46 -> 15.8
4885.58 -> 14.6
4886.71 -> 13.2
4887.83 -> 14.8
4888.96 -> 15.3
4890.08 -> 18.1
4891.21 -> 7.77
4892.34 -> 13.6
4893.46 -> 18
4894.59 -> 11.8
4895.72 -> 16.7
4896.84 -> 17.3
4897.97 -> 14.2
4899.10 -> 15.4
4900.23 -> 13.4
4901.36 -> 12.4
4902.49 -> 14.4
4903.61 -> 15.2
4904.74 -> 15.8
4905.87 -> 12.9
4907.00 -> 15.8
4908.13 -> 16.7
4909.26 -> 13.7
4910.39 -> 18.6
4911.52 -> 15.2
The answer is 1.4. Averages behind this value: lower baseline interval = 15.2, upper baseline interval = 14.1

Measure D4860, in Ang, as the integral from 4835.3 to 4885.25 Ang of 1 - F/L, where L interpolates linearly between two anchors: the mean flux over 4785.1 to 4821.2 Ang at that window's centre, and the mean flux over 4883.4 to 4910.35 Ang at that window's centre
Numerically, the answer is 2.5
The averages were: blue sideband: 15.1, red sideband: 14.8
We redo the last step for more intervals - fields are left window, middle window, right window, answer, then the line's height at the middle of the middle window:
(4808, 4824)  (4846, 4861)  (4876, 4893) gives 1.3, 15.1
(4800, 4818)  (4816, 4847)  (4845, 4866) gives -0.6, 14.2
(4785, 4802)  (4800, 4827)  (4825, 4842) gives -1.5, 14.5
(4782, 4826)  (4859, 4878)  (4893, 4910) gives 2.0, 15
